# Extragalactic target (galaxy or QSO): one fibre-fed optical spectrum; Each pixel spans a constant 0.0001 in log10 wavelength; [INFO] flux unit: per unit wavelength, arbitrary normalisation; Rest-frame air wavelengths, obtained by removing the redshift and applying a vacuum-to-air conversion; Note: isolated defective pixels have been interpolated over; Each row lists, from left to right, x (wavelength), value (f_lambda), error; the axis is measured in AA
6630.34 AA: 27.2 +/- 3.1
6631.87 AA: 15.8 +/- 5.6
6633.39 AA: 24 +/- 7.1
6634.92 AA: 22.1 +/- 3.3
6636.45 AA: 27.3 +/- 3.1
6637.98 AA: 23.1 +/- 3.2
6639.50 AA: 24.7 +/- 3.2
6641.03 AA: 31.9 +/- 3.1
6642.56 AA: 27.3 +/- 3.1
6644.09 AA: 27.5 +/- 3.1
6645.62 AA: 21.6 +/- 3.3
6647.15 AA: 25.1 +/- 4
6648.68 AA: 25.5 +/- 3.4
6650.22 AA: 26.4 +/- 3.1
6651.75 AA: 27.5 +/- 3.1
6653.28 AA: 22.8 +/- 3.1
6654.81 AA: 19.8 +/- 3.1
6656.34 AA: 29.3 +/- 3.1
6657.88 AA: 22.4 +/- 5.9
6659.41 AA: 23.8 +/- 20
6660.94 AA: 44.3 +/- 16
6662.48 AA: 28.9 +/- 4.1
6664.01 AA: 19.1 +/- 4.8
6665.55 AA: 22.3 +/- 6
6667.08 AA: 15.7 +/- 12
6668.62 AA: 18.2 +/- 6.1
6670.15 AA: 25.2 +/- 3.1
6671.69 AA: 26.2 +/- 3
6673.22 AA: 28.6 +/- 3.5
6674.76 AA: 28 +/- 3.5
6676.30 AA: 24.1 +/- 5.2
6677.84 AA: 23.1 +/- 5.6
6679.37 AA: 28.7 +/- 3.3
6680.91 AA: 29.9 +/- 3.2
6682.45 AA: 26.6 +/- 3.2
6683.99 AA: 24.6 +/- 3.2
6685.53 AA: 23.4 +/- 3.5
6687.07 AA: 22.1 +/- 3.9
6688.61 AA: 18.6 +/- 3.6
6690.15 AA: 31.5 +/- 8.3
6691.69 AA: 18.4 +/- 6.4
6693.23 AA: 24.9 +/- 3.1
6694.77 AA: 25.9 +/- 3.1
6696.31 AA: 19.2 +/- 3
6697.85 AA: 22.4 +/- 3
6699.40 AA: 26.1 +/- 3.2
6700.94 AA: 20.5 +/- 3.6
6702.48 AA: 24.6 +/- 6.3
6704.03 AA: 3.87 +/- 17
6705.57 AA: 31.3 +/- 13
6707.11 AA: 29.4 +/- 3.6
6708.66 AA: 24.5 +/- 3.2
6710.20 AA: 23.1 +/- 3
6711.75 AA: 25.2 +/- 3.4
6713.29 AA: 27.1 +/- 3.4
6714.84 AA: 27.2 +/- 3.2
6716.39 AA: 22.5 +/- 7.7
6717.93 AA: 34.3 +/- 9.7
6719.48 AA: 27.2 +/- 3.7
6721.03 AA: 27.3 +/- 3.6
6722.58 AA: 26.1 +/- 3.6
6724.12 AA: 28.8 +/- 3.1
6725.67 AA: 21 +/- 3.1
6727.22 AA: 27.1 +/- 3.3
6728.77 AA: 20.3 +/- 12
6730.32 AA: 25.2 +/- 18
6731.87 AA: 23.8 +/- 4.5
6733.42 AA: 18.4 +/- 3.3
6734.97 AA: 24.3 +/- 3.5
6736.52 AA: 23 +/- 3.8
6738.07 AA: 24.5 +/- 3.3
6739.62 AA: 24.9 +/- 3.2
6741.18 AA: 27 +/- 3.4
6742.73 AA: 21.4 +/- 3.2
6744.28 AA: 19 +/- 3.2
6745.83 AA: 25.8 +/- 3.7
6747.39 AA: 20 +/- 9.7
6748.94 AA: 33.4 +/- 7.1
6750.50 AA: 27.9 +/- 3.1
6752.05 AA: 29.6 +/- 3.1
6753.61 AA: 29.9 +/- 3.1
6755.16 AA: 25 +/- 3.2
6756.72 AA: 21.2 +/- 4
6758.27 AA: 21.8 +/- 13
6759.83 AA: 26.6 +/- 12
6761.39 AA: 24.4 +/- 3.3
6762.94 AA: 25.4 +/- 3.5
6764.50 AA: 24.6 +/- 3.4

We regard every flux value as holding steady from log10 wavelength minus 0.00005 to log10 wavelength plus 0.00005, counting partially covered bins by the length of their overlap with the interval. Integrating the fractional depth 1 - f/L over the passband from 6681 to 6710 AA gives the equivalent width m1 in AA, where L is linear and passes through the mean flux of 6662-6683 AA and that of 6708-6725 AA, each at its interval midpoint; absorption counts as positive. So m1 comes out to 2.56 AA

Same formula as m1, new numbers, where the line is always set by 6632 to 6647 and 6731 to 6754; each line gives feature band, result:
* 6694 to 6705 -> 1.92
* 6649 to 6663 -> -1.19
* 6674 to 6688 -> -0.32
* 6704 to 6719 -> -0.64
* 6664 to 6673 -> 1.17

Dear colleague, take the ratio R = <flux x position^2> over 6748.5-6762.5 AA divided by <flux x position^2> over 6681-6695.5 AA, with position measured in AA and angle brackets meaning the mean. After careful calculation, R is 1.11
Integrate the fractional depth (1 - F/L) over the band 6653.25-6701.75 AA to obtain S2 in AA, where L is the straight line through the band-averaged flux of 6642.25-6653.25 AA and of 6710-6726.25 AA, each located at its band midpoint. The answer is 2.7 AA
